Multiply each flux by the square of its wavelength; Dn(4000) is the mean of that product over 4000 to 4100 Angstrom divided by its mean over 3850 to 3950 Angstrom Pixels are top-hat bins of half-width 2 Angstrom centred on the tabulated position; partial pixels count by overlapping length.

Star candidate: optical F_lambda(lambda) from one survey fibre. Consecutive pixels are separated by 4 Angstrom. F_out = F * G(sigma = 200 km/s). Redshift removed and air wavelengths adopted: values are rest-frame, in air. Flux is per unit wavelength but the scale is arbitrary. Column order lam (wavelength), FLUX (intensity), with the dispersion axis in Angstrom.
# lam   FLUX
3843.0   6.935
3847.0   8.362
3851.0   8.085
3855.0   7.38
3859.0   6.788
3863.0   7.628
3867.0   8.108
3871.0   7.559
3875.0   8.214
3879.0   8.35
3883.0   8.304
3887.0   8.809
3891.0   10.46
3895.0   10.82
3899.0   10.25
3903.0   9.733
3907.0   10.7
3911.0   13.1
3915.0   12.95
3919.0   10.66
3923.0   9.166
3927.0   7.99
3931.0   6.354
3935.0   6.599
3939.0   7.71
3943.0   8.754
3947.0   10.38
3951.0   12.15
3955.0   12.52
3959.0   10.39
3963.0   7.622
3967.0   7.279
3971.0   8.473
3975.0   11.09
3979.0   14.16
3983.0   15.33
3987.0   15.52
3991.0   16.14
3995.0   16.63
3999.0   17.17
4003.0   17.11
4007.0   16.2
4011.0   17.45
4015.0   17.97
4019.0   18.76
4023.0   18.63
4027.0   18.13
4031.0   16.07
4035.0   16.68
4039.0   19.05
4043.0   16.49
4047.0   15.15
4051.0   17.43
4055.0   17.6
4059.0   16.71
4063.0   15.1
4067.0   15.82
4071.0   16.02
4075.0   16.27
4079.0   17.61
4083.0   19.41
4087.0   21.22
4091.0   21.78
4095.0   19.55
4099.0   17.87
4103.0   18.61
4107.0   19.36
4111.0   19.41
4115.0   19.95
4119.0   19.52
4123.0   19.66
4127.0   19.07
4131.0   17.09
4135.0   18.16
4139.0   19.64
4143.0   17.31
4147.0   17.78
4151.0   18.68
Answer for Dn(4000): 2.1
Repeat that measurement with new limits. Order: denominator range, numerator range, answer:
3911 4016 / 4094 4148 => 1.68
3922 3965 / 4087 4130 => 2.34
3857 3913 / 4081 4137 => 2.35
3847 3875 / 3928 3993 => 1.46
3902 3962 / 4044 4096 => 1.91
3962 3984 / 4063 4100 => 1.82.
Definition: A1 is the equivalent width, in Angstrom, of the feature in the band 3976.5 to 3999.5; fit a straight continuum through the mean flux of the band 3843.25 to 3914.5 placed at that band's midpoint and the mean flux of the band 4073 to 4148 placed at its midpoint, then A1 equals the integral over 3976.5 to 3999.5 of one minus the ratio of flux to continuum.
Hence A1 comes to -3.3 Angstrom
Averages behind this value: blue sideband 9.01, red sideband 18.9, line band 15.6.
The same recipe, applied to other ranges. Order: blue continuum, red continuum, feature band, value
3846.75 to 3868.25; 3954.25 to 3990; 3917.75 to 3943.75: 5.1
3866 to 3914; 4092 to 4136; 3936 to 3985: 8.6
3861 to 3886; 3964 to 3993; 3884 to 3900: -2.0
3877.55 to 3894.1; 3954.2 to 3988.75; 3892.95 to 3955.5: 0.8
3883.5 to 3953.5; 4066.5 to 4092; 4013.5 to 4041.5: -4.2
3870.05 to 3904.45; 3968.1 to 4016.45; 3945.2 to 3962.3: 2.4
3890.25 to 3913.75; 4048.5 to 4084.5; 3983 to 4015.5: -5.0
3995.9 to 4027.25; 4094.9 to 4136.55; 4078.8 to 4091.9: -1.2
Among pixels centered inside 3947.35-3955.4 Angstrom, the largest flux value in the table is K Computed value 12.52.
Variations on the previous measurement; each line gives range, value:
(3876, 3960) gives 13.1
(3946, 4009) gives 17.17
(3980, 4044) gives 19.05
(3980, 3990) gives 15.52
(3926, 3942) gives 7.99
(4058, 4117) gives 21.78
